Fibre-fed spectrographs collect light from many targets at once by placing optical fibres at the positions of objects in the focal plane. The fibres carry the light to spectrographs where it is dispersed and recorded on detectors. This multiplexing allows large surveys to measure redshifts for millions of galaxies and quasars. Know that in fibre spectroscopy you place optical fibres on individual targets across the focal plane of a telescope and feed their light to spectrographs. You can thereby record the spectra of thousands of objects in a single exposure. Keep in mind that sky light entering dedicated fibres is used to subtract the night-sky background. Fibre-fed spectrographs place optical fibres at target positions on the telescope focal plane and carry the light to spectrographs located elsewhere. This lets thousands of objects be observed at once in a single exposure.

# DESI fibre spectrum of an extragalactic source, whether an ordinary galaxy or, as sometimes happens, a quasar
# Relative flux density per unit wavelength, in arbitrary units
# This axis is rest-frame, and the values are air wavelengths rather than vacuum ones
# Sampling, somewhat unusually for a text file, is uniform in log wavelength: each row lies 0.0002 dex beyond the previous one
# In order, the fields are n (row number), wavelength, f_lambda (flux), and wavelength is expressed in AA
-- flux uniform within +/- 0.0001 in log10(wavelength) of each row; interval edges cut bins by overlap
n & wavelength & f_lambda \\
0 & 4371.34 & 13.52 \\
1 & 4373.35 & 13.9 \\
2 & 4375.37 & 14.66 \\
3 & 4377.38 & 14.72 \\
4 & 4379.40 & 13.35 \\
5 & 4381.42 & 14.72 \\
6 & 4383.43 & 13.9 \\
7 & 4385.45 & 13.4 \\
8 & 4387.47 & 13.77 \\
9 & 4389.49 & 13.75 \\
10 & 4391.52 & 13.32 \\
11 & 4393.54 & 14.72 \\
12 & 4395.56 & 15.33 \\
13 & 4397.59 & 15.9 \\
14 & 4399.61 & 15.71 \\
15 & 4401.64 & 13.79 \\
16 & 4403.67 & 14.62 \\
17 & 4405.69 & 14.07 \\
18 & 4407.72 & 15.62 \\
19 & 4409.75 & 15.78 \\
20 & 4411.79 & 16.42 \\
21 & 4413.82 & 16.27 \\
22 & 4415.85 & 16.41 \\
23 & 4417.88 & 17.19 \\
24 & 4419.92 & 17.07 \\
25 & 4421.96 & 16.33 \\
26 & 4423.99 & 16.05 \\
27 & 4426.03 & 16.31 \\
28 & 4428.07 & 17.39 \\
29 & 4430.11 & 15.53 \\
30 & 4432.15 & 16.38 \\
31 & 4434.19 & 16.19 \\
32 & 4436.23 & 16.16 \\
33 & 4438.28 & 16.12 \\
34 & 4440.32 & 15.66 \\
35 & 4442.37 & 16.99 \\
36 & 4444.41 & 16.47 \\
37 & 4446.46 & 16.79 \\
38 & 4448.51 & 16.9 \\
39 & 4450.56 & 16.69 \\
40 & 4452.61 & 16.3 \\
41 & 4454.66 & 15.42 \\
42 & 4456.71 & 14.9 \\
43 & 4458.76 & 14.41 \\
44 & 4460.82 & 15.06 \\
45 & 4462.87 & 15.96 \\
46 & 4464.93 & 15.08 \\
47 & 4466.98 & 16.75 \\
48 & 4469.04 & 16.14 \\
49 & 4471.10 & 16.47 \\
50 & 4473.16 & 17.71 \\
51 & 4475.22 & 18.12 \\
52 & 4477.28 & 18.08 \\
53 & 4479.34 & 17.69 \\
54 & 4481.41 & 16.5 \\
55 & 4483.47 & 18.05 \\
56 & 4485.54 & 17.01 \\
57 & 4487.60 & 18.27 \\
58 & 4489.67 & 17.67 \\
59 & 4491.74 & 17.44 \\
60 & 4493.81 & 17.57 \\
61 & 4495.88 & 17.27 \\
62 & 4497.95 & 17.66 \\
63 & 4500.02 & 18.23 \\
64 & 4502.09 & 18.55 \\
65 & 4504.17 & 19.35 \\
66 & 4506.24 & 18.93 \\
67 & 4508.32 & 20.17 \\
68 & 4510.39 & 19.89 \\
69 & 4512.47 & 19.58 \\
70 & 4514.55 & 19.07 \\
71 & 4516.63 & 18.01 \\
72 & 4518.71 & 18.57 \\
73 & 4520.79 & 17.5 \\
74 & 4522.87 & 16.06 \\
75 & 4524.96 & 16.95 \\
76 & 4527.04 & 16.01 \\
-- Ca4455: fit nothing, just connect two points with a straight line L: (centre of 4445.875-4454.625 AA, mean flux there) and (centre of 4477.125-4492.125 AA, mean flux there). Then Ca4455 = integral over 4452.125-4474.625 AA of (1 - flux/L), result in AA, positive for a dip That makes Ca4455 1.4 AA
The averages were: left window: 16.5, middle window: 15.9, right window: 17.6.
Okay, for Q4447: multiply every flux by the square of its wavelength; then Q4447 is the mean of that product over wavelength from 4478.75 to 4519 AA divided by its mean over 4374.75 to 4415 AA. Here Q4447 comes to 1.30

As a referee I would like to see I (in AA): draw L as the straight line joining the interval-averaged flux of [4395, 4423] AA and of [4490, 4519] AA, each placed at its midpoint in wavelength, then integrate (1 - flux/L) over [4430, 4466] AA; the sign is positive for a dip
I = 2.0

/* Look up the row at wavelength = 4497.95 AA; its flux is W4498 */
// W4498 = 17.66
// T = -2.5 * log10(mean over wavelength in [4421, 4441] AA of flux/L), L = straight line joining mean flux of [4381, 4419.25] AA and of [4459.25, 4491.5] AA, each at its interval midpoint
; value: -0.03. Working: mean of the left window 15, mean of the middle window 16.2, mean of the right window 16.9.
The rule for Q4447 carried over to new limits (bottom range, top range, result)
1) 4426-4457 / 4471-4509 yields 1.13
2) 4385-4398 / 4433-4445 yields 1.16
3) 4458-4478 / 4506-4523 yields 1.17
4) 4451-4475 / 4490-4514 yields 1.19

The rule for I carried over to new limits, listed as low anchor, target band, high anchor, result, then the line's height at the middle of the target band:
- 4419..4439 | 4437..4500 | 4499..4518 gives 3.48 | 17.7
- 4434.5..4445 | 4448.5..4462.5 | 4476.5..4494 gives 0.94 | 16.7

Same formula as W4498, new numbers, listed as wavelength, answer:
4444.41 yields 16.47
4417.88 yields 17.19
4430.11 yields 15.53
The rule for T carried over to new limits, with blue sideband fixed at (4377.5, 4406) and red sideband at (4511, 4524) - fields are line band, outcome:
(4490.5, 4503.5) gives -0.02 mag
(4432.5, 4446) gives -0.03 mag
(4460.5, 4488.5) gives -0.01 mag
